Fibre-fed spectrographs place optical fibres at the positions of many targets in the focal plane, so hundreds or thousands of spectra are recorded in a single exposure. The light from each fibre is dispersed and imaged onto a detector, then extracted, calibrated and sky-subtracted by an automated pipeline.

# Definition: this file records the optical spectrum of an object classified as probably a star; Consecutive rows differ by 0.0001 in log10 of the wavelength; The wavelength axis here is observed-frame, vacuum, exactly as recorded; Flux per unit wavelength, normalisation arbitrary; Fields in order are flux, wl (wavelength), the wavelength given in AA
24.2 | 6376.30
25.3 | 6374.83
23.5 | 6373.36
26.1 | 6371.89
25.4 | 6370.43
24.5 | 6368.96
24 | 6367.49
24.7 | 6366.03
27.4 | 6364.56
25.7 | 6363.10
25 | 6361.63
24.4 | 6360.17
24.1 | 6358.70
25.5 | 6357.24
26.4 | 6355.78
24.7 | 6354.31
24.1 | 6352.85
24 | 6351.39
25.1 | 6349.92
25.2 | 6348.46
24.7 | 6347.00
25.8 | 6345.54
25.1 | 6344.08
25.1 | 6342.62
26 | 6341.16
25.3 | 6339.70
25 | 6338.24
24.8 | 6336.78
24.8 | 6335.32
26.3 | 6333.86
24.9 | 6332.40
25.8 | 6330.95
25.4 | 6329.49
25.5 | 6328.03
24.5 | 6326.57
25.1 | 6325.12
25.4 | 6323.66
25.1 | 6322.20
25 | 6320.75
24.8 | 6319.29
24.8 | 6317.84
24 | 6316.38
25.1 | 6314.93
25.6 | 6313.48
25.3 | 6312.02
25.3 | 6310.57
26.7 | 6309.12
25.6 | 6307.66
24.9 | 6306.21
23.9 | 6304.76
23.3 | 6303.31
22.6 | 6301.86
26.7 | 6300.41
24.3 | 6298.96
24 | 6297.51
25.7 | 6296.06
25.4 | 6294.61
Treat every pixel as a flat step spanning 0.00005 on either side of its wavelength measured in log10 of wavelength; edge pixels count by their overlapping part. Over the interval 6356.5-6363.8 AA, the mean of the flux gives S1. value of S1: 24.9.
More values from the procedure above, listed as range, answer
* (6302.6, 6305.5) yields 23.6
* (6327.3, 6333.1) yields 25.4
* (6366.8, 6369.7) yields 24.2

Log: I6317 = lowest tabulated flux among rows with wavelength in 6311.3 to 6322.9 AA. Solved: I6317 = 24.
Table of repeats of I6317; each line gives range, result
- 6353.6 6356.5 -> 24.7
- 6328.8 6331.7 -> 25.4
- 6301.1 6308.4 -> 22.6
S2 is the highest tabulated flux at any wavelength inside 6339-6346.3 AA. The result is 26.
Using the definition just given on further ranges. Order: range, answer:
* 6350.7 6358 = 26.4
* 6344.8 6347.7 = 25.8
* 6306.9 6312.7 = 26.7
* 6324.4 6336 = 26.3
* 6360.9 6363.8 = 25.7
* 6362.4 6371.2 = 27.4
